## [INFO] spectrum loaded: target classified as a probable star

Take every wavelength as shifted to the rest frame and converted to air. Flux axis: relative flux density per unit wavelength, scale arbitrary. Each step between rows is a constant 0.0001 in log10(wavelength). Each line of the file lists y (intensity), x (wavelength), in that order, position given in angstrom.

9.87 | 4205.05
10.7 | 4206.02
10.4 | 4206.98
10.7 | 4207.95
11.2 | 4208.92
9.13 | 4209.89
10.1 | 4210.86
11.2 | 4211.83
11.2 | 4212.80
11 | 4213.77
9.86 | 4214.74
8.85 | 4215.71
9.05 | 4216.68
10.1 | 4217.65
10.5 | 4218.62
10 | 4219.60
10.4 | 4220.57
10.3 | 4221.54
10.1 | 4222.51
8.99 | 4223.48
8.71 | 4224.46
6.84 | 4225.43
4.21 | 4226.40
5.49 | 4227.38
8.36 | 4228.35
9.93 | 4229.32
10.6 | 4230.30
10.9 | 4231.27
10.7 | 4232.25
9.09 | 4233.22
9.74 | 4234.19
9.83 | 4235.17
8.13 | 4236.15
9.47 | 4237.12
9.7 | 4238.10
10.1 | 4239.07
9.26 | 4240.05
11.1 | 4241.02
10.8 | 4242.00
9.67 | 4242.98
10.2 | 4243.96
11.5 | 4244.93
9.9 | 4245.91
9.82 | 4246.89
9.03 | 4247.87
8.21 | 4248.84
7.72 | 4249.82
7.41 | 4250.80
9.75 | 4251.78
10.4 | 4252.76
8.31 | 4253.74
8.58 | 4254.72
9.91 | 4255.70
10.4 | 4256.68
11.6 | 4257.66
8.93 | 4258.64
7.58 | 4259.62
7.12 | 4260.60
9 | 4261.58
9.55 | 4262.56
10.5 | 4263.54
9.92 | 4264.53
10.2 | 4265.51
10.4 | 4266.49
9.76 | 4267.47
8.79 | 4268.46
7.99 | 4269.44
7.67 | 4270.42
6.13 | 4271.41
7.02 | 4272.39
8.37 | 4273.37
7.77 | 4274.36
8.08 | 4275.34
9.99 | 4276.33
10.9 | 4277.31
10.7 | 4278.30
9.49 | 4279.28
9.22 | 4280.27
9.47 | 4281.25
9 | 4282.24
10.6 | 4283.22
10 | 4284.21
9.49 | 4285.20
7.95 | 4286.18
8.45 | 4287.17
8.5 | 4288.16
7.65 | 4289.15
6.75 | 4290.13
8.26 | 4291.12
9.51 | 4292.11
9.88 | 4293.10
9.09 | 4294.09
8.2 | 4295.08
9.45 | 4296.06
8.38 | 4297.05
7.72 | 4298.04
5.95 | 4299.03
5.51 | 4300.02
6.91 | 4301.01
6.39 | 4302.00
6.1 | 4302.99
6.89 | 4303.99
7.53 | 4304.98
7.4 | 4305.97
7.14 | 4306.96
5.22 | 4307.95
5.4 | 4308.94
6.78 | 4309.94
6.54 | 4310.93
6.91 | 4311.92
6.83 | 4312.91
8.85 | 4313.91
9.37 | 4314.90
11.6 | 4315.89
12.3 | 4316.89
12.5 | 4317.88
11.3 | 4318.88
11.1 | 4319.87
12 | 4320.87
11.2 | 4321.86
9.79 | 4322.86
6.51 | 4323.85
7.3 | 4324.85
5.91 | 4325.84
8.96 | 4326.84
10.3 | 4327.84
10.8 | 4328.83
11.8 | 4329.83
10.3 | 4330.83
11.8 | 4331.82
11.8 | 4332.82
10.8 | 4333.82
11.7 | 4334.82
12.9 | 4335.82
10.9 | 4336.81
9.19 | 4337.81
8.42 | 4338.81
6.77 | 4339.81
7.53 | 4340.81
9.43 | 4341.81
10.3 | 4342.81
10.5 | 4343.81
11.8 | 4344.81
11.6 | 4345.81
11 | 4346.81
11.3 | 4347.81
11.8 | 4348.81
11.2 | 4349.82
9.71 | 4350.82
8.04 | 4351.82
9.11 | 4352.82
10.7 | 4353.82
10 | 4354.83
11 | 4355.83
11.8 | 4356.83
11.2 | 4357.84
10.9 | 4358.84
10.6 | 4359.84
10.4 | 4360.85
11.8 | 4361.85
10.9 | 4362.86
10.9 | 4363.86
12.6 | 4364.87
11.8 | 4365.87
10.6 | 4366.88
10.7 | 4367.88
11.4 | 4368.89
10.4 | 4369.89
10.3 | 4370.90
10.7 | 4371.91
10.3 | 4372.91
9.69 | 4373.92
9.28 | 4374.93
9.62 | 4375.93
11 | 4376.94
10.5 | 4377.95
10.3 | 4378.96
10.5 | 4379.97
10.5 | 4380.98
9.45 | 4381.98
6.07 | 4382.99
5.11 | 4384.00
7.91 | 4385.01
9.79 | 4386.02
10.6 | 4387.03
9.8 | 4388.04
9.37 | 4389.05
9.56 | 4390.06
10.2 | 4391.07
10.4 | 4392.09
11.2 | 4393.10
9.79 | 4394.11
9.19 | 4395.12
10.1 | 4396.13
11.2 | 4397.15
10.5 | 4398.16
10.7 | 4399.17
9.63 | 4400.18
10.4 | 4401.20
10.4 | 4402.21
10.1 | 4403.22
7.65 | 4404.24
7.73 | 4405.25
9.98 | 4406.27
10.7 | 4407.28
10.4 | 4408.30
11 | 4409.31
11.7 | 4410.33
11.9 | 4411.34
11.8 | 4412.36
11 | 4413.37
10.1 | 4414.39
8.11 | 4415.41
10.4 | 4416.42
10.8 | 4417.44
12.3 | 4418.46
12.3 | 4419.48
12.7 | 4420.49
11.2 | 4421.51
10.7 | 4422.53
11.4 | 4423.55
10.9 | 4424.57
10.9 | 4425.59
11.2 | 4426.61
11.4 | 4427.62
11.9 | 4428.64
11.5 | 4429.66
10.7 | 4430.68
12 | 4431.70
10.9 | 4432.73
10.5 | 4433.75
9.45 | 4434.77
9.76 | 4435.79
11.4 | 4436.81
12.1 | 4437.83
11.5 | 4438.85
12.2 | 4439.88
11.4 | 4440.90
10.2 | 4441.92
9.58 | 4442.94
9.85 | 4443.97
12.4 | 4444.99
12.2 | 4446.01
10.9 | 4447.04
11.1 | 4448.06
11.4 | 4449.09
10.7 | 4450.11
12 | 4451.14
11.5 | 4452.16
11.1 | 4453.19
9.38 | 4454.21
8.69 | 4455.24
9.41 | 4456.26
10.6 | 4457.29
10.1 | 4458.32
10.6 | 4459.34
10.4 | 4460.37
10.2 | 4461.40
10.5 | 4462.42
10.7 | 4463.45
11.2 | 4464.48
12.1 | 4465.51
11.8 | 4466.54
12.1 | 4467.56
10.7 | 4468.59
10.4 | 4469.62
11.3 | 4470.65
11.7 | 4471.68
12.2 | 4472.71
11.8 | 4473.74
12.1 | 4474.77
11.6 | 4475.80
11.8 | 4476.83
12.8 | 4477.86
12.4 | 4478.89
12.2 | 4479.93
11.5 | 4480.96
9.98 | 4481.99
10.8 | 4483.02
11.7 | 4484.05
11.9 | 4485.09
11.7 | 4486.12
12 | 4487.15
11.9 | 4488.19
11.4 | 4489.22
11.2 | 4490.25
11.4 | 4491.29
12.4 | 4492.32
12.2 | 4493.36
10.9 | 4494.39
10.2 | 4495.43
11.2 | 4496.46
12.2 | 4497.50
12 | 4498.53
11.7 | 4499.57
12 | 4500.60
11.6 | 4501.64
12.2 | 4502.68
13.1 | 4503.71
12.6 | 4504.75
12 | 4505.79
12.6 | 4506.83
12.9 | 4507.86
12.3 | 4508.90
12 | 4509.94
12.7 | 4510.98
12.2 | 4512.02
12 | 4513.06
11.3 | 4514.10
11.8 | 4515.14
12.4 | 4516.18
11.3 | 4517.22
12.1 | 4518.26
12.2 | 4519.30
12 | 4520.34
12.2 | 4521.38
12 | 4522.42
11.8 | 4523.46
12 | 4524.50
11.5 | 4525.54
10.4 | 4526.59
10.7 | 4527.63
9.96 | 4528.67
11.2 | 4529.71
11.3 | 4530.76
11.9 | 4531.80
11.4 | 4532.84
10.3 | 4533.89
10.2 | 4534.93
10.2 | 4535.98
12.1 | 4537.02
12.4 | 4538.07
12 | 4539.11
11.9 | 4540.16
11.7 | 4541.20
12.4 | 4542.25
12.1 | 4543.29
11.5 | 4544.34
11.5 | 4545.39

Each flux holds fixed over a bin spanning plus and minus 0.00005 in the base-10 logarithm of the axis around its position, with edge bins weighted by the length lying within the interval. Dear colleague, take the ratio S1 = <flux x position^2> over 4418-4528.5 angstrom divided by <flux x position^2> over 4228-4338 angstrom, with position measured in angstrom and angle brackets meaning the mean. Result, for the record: 1.4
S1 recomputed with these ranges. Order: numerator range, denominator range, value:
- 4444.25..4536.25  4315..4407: 1.19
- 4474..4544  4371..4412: 1.25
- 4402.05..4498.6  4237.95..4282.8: 1.30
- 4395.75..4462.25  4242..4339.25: 1.27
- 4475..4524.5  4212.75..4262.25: 1.43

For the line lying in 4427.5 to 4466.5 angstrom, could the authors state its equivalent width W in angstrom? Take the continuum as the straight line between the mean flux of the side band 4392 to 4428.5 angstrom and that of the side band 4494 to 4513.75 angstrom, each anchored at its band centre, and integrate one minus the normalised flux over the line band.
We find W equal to 1.0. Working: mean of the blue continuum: 10.6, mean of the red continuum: 12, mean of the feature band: 10.9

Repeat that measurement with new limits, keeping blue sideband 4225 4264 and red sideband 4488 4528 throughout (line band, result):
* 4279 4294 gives 1.10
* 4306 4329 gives 2.61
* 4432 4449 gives 0.31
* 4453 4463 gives 1.14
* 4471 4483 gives -0.23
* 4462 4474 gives 0.10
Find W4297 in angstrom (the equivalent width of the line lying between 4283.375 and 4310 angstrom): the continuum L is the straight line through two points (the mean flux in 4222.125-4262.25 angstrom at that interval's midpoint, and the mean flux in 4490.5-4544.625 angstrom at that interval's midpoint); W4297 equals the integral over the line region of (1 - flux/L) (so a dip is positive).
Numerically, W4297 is 5.5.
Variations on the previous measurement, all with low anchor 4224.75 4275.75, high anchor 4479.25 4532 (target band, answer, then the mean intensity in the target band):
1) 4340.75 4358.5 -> -0.7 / 10.5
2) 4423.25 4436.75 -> 0.0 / 11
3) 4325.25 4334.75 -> -0.4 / 10.3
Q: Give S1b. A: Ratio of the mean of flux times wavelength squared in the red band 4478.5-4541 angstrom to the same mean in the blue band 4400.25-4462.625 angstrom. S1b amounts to 1.12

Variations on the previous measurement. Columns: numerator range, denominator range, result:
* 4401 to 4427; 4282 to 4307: 1.41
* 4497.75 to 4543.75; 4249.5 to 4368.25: 1.39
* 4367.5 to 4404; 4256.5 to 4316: 1.24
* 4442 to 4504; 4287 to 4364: 1.29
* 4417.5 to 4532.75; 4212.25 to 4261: 1.36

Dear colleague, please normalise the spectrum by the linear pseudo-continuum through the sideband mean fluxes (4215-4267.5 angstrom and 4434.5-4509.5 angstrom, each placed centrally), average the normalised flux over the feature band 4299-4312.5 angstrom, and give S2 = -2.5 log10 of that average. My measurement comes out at 0.46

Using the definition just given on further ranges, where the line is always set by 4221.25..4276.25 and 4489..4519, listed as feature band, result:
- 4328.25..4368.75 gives -0.048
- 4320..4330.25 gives 0.050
